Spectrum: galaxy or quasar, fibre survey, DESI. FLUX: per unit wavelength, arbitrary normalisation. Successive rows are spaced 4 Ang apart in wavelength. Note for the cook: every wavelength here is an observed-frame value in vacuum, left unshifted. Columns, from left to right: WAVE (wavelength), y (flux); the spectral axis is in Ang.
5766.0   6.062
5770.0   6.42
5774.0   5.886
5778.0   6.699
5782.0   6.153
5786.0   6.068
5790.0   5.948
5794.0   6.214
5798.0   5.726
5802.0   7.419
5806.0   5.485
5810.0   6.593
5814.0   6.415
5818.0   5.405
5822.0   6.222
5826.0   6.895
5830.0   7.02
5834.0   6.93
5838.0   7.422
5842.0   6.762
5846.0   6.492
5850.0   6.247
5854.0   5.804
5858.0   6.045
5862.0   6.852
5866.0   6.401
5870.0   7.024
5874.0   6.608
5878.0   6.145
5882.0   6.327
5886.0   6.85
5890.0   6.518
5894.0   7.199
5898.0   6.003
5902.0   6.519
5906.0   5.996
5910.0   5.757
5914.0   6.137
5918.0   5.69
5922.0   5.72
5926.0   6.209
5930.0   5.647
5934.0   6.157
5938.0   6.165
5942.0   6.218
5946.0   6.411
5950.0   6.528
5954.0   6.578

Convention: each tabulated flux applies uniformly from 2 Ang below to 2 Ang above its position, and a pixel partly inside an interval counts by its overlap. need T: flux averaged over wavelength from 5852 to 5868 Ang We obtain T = 6.28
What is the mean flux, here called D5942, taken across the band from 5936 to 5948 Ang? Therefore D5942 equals 6.26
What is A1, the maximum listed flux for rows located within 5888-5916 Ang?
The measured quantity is 7.199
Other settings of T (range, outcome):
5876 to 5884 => 6.24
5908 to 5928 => 5.9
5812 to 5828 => 6.23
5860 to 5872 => 6.76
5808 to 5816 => 6.5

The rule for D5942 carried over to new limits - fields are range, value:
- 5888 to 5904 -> 6.56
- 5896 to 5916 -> 6.08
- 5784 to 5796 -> 6.08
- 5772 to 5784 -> 6.25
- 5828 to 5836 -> 6.97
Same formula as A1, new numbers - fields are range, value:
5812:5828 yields 6.895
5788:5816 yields 7.419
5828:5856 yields 7.422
